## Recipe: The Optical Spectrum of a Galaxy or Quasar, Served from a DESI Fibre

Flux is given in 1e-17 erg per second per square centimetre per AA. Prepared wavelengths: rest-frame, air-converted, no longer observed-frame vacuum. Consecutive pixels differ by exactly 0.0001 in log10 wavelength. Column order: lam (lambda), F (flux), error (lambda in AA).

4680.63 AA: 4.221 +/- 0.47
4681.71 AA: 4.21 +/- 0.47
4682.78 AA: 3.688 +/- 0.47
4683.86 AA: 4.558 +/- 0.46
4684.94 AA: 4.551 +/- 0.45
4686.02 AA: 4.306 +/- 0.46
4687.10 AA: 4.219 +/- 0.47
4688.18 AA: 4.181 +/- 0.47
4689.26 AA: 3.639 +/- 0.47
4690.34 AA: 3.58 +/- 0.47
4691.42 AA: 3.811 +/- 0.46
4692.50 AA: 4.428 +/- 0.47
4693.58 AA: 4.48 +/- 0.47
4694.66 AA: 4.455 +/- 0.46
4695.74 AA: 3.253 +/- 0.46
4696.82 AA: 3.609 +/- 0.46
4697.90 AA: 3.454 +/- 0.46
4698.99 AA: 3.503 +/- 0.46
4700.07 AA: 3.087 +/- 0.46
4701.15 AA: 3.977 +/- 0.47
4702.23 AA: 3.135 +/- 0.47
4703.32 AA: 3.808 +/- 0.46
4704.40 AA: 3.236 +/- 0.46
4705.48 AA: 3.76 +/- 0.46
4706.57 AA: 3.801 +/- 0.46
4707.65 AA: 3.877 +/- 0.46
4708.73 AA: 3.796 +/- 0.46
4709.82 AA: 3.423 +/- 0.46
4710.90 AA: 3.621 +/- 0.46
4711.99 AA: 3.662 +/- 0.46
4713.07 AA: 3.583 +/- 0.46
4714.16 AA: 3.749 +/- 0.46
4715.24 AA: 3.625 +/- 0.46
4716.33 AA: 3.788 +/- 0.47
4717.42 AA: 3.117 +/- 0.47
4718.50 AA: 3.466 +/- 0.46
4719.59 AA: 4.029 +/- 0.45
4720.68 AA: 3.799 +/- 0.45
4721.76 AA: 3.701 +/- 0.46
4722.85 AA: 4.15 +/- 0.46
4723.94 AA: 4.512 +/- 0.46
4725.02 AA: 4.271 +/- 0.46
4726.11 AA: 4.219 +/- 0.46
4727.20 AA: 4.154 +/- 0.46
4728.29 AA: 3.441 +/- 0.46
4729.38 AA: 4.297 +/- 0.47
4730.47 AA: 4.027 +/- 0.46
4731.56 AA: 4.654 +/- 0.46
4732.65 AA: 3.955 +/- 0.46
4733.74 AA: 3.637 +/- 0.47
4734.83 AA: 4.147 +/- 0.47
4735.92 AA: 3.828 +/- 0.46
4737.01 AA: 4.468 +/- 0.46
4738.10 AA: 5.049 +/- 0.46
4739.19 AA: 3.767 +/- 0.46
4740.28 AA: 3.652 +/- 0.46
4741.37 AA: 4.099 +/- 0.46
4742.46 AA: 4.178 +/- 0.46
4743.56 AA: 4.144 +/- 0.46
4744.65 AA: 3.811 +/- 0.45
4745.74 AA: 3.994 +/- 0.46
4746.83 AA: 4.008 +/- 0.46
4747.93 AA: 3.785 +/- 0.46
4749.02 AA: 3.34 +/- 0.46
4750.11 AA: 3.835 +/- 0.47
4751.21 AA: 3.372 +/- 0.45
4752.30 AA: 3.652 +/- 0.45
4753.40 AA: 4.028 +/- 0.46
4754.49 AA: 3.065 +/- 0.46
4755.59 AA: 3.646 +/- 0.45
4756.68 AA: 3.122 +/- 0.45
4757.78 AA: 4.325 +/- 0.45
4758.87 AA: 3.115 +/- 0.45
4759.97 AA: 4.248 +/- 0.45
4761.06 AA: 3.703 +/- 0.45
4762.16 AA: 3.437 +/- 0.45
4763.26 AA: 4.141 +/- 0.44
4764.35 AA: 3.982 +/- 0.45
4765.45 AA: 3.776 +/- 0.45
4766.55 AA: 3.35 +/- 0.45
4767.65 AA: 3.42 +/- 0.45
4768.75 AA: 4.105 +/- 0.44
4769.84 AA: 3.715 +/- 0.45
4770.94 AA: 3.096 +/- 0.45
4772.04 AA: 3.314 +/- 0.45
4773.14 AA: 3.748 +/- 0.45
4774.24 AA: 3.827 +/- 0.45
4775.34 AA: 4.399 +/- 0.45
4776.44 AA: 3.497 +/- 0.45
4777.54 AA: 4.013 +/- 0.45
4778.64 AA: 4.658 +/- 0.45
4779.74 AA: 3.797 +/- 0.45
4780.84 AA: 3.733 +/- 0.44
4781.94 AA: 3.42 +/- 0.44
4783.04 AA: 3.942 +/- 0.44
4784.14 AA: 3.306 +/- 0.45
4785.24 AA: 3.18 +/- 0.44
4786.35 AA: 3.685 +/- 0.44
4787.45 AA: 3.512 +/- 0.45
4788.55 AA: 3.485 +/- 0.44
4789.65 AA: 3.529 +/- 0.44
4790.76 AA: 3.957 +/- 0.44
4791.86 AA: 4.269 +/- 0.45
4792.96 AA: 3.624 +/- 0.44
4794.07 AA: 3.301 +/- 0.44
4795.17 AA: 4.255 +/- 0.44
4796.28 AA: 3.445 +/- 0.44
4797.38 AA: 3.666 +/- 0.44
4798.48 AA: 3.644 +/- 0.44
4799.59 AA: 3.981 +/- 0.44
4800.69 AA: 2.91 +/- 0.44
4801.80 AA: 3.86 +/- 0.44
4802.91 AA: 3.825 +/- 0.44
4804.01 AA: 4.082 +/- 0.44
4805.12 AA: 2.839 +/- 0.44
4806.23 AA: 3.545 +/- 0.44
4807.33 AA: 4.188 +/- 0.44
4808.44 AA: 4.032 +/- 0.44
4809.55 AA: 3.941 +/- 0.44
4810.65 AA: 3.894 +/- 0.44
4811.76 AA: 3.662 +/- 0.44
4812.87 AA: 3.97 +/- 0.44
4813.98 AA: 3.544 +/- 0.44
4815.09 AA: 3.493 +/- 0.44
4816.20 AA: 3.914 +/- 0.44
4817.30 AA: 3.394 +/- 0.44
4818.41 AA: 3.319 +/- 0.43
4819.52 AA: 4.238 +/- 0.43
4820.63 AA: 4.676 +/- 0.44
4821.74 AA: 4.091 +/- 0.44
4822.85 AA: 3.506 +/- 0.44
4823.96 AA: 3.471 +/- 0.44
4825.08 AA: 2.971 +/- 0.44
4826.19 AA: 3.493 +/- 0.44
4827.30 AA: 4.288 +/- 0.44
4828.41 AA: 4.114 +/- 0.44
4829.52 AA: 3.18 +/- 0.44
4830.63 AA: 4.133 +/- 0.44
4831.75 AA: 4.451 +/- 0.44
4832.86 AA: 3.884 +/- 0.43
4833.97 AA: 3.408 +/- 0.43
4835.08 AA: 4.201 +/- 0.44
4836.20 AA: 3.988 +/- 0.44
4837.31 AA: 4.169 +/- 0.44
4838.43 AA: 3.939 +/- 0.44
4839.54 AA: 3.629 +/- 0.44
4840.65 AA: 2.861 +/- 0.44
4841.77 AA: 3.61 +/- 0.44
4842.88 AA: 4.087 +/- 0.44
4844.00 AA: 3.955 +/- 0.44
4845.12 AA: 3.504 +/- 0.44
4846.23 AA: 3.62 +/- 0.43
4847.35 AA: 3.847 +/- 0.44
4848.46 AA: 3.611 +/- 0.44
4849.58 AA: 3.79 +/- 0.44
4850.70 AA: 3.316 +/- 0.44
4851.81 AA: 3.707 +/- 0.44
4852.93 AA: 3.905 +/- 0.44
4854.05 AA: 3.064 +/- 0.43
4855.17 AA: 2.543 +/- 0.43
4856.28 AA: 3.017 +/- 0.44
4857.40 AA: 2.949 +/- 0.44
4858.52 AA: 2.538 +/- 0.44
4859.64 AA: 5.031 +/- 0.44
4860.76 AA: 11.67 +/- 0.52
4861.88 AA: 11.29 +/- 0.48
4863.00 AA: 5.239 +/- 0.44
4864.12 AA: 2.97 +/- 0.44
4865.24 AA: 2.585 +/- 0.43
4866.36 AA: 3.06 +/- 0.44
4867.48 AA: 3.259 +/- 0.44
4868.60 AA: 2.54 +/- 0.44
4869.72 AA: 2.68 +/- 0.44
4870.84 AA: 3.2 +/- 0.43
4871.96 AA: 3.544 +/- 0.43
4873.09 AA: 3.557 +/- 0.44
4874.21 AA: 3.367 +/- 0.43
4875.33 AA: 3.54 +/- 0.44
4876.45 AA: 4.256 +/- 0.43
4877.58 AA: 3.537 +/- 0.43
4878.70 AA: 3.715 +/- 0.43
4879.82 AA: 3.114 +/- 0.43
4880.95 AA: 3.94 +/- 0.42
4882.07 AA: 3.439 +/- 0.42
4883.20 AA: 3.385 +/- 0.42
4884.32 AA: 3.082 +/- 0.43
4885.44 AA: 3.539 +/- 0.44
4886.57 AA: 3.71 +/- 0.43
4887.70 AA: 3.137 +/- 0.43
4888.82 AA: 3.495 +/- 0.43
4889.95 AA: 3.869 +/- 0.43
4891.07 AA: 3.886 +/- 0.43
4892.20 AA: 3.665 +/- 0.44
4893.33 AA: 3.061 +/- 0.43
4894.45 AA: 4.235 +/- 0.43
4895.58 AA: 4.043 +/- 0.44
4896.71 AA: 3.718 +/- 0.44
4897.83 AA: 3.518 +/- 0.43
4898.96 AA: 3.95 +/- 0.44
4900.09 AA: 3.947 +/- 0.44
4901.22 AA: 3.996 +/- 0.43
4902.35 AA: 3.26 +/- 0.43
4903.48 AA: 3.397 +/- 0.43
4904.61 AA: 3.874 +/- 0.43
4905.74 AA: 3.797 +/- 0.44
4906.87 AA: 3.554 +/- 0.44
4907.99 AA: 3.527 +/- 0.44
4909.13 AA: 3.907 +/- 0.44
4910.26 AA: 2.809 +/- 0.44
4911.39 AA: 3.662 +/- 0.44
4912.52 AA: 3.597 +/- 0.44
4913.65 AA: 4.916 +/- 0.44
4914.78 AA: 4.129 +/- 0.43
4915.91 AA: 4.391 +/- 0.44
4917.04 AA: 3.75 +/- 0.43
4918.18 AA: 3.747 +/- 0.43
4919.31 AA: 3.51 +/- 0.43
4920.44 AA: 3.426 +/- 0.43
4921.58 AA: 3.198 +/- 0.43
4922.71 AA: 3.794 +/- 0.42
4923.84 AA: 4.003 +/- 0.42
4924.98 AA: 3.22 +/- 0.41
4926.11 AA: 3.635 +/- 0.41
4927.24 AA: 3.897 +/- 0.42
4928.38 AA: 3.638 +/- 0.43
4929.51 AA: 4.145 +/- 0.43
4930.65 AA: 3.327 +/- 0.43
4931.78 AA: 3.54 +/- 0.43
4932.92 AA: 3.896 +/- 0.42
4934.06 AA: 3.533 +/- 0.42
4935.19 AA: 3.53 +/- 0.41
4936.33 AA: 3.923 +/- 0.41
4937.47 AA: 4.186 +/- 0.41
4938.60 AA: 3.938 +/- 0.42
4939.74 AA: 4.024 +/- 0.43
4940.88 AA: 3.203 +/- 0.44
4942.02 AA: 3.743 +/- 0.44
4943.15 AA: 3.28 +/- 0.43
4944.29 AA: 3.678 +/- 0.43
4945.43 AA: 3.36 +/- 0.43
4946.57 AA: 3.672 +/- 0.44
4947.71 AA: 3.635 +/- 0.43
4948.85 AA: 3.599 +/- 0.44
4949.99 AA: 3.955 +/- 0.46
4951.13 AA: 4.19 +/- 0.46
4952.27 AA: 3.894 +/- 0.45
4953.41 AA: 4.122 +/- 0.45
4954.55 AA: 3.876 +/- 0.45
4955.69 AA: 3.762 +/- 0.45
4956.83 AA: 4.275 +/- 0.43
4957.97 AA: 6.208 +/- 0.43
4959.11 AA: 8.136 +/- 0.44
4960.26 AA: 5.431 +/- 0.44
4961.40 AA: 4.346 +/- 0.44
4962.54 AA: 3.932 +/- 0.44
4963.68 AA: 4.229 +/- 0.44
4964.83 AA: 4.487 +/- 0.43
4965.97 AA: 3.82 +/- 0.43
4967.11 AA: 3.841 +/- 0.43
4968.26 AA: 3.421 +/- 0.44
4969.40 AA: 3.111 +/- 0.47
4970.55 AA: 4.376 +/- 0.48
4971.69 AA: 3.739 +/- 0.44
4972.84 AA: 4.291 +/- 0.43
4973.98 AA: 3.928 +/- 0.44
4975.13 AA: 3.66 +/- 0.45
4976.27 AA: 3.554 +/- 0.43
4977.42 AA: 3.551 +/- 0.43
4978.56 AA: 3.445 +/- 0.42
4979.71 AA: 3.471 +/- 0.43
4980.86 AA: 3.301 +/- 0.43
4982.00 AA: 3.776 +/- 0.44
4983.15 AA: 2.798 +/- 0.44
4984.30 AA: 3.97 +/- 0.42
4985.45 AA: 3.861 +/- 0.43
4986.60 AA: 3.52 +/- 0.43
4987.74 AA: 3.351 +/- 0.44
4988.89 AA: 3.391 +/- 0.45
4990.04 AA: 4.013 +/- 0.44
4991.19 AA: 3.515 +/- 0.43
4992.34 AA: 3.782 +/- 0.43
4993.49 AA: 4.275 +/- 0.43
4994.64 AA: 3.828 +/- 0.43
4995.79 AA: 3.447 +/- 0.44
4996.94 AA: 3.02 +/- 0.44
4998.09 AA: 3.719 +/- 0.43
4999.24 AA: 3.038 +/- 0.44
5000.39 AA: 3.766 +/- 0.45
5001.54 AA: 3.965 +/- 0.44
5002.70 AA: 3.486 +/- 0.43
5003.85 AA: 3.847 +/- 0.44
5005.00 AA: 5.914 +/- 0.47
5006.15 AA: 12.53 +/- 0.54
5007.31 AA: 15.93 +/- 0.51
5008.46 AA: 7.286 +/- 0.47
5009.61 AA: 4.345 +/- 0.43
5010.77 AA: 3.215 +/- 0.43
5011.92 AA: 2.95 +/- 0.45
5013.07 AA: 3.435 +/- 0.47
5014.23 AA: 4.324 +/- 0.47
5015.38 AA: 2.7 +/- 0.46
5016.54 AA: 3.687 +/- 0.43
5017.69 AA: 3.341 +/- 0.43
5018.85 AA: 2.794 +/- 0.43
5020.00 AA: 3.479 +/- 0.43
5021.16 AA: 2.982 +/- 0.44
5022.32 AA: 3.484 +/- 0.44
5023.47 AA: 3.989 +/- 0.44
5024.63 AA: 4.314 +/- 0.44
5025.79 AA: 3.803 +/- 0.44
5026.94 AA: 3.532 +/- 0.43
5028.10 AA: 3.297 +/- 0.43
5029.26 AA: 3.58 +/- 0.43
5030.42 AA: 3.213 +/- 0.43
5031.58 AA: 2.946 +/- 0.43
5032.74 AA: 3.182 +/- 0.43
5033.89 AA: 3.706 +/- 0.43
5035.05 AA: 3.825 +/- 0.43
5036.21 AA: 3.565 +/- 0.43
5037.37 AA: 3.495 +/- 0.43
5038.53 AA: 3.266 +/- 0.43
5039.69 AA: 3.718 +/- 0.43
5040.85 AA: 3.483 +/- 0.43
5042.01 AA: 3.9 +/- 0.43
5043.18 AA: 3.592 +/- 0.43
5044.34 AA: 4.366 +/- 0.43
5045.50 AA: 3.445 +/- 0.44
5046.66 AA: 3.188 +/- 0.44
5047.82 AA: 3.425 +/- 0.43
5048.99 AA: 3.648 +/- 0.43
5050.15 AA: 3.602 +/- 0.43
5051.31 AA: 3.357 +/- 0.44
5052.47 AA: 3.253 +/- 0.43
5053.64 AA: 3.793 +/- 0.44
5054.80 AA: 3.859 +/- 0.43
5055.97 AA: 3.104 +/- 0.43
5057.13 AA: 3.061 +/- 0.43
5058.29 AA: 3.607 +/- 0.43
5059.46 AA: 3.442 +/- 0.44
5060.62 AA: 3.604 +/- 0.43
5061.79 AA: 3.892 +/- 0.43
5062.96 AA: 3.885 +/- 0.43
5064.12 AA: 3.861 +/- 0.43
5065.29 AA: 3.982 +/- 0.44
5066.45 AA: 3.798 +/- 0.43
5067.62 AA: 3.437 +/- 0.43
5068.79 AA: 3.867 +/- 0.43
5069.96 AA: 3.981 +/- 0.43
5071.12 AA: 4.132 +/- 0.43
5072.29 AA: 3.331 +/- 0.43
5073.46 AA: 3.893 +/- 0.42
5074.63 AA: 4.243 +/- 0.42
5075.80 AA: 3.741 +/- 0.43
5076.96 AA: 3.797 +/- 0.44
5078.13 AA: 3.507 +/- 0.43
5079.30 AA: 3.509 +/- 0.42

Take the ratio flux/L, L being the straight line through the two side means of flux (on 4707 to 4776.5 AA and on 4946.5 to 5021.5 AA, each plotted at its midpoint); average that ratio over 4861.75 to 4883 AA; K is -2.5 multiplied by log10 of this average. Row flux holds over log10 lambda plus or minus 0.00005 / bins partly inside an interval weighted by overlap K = 0.10 mag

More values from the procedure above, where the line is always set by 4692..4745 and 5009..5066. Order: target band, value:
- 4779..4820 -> 0.03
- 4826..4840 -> -0.05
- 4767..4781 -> 0.01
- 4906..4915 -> -0.02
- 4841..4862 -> -0.13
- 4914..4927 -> -0.02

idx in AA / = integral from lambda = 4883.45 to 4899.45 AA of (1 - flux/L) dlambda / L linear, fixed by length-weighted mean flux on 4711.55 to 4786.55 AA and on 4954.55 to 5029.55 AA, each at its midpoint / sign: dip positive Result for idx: 1.7 AA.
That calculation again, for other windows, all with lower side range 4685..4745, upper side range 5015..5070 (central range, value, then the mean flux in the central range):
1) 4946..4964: -4.06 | 4.46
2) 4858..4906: -2.68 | 3.92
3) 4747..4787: 1.48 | 3.69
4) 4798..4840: -0.10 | 3.79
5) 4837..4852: 0.29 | 3.68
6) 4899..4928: -0.32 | 3.72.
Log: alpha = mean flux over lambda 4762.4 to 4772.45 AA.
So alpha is 3.65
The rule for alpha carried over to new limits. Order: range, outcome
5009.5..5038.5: 3.47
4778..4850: 3.75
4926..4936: 3.69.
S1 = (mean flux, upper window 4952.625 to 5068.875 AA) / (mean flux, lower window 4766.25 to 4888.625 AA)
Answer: 1.06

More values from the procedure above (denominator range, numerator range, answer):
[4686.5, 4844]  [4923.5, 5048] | 1.05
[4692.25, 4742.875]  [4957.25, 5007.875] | 1.15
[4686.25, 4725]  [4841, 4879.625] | 1.04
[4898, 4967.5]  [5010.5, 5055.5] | 0.89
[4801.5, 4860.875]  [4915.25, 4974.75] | 1.04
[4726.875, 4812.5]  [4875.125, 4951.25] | 0.97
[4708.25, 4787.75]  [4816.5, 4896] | 1.00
